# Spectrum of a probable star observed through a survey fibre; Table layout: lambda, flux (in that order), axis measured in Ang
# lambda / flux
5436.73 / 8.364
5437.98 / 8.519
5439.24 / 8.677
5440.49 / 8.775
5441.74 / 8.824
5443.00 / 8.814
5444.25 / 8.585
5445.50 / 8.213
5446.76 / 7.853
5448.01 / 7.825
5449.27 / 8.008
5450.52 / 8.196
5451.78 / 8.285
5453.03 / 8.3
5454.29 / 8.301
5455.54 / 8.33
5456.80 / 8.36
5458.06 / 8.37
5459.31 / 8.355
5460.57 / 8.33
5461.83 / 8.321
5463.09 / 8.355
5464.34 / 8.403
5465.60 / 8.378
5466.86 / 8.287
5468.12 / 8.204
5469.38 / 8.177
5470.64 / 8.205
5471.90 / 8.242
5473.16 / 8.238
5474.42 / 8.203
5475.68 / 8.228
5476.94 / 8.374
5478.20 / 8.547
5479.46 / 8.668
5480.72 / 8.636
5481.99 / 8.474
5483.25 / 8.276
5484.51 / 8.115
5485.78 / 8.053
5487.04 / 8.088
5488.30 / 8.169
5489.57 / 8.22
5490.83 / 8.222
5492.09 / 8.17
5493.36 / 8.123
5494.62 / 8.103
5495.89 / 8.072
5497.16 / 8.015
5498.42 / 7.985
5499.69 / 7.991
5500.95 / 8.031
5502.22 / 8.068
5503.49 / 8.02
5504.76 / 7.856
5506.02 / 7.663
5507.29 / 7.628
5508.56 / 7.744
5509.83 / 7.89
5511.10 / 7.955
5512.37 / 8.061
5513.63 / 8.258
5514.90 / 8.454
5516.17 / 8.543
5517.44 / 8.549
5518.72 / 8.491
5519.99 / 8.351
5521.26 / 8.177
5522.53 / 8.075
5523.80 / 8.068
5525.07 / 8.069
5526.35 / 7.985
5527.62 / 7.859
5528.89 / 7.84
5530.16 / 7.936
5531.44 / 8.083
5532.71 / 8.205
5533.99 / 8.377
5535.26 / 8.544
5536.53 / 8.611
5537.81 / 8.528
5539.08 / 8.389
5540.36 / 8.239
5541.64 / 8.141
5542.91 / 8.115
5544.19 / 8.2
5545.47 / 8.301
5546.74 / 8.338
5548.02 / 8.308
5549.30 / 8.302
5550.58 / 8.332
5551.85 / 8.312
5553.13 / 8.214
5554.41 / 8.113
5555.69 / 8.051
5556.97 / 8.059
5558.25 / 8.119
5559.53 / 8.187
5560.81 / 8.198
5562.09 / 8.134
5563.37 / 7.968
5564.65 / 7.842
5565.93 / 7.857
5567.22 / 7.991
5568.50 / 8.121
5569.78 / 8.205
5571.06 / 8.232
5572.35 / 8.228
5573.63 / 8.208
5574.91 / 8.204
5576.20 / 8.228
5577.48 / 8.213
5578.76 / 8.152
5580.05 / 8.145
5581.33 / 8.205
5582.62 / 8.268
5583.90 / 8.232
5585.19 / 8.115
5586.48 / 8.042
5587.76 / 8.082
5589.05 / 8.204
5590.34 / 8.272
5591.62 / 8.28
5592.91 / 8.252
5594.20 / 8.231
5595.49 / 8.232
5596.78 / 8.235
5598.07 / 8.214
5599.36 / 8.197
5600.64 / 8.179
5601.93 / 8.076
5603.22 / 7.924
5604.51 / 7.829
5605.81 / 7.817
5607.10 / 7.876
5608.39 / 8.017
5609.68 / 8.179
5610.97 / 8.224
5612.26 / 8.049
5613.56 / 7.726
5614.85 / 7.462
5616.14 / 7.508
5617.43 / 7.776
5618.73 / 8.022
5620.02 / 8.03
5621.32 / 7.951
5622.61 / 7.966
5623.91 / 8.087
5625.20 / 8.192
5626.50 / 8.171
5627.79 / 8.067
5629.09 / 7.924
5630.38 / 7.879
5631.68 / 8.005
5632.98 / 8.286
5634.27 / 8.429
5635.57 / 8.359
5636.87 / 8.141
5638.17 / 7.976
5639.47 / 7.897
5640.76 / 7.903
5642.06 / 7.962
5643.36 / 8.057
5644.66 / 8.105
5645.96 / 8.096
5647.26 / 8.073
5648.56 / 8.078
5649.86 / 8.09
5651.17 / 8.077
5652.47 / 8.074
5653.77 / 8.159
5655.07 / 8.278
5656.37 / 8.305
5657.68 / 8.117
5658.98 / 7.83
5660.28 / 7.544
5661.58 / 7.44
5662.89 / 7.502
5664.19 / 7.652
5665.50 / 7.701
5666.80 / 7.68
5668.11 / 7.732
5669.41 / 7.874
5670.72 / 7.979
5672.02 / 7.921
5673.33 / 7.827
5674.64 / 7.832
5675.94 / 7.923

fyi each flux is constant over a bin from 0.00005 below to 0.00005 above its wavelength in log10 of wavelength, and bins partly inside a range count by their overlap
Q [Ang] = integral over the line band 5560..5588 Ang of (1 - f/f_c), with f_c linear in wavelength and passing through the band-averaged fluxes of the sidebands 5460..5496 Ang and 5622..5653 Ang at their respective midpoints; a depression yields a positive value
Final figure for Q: 0.08 Ang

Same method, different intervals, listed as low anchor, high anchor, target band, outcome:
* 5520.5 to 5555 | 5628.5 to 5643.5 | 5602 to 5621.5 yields 0.50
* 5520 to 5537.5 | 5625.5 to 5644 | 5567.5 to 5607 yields -0.20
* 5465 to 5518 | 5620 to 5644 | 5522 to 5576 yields -0.27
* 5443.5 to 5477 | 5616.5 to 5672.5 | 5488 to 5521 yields 0.36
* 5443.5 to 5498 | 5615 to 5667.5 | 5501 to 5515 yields 0.42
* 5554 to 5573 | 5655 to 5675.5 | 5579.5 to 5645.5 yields -0.90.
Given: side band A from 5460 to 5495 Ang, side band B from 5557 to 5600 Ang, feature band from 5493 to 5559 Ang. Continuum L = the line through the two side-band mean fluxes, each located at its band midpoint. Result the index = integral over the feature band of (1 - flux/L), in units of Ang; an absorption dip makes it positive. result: 0.58 Ang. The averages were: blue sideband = 8.28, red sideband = 8.16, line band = 8.15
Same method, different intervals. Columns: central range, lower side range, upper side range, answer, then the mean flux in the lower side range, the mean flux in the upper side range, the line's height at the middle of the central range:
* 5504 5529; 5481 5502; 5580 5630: 0.1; 8.14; 8.06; 8.12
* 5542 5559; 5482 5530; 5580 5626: -0.3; 8.09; 8.06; 8.08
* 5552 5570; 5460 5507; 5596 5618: -0.1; 8.2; 7.96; 8.05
